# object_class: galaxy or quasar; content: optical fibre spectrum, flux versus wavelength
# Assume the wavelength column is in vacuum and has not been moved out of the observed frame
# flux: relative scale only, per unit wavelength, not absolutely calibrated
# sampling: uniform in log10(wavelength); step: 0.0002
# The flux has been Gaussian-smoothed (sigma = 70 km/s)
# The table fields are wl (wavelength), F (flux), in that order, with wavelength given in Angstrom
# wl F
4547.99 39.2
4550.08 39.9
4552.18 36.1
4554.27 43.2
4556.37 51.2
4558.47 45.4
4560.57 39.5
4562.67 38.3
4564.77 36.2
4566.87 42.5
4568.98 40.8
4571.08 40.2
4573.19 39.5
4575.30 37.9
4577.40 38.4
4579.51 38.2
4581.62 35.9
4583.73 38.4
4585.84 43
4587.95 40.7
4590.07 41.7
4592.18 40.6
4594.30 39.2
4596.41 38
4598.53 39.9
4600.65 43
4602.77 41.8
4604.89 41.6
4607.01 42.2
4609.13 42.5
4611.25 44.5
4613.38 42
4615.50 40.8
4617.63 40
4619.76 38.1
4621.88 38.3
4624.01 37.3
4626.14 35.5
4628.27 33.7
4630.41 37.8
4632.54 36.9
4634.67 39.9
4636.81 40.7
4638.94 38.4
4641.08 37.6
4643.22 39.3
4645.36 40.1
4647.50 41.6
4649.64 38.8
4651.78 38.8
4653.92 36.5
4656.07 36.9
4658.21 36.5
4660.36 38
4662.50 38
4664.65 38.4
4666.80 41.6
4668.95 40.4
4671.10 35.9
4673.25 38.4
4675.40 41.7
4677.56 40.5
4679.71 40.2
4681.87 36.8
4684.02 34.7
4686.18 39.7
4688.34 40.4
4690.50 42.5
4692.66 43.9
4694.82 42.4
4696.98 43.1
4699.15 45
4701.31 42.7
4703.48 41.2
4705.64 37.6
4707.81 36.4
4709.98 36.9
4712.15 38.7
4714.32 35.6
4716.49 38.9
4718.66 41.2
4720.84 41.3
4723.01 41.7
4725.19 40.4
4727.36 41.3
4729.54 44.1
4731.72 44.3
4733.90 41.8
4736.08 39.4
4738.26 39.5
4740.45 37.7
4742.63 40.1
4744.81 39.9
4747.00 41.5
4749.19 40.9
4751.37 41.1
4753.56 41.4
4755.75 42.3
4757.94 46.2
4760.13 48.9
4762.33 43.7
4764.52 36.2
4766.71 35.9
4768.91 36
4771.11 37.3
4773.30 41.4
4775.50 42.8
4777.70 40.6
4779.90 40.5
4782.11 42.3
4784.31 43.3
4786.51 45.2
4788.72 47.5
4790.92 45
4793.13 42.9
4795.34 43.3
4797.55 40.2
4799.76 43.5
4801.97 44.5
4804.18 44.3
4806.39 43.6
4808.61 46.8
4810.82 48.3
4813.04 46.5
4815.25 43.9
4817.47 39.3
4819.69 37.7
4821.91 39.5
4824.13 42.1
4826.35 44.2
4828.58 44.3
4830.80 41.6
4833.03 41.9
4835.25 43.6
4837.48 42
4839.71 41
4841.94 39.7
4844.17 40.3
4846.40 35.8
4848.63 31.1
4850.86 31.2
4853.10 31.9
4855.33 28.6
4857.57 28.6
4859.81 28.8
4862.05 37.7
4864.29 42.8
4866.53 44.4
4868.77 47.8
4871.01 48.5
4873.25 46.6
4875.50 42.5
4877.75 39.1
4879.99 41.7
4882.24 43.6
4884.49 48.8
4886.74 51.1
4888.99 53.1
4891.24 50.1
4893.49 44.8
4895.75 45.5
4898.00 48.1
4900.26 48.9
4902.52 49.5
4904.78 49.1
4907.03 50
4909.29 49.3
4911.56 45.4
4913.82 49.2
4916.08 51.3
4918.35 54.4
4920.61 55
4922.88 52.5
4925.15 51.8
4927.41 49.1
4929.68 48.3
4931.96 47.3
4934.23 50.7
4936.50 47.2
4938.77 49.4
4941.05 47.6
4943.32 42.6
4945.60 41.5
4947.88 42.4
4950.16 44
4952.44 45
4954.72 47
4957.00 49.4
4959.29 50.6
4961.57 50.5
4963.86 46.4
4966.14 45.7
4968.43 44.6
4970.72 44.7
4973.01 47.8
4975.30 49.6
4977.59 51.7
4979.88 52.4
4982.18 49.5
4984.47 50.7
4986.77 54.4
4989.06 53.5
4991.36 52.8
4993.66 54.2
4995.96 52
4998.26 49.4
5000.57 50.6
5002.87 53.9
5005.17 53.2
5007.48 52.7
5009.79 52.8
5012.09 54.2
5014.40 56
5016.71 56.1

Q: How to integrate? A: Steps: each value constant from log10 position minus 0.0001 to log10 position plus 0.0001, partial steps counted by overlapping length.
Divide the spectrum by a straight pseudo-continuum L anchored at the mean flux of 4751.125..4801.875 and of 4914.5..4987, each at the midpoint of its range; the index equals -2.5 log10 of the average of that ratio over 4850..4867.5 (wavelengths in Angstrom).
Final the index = 0.30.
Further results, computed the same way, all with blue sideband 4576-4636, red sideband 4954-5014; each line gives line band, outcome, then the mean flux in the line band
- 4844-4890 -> 0.18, 40.2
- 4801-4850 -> 0.10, 41.8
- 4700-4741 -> 0.08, 40.1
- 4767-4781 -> 0.13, 39.5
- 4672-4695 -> 0.05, 40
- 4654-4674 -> 0.09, 38.1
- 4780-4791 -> 0.02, 44.2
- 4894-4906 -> 0.00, 48.1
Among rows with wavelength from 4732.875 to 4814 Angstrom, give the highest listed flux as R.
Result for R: 48.9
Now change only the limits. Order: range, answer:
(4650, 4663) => 38.8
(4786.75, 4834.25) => 48.3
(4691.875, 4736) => 45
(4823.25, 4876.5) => 48.5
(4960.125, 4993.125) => 54.4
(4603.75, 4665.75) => 44.5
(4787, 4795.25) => 47.5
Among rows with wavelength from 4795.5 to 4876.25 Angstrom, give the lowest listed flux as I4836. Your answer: 28.6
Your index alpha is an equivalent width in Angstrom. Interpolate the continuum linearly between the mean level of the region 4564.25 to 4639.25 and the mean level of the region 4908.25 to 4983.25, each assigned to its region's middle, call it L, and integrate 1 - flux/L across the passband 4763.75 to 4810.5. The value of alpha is 2.23 Angstrom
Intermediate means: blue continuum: 39.6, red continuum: 48.3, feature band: 42.2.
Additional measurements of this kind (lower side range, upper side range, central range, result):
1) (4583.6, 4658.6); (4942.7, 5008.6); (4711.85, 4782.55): 3.60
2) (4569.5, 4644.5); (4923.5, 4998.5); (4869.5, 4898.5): 0.15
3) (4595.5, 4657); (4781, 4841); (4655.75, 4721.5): 1.85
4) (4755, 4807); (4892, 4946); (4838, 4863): 6.23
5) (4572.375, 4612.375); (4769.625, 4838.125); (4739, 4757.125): 0.66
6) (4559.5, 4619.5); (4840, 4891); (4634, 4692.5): 1.78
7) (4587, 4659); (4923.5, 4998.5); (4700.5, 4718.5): 1.39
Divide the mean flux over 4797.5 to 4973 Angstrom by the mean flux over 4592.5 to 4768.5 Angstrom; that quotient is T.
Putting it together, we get 1.12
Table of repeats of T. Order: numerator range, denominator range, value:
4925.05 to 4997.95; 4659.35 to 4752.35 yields 1.21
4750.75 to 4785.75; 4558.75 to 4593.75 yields 1.04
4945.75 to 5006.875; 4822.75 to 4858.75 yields 1.30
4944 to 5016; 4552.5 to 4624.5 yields 1.23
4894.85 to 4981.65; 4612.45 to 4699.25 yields 1.23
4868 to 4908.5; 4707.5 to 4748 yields 1.18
